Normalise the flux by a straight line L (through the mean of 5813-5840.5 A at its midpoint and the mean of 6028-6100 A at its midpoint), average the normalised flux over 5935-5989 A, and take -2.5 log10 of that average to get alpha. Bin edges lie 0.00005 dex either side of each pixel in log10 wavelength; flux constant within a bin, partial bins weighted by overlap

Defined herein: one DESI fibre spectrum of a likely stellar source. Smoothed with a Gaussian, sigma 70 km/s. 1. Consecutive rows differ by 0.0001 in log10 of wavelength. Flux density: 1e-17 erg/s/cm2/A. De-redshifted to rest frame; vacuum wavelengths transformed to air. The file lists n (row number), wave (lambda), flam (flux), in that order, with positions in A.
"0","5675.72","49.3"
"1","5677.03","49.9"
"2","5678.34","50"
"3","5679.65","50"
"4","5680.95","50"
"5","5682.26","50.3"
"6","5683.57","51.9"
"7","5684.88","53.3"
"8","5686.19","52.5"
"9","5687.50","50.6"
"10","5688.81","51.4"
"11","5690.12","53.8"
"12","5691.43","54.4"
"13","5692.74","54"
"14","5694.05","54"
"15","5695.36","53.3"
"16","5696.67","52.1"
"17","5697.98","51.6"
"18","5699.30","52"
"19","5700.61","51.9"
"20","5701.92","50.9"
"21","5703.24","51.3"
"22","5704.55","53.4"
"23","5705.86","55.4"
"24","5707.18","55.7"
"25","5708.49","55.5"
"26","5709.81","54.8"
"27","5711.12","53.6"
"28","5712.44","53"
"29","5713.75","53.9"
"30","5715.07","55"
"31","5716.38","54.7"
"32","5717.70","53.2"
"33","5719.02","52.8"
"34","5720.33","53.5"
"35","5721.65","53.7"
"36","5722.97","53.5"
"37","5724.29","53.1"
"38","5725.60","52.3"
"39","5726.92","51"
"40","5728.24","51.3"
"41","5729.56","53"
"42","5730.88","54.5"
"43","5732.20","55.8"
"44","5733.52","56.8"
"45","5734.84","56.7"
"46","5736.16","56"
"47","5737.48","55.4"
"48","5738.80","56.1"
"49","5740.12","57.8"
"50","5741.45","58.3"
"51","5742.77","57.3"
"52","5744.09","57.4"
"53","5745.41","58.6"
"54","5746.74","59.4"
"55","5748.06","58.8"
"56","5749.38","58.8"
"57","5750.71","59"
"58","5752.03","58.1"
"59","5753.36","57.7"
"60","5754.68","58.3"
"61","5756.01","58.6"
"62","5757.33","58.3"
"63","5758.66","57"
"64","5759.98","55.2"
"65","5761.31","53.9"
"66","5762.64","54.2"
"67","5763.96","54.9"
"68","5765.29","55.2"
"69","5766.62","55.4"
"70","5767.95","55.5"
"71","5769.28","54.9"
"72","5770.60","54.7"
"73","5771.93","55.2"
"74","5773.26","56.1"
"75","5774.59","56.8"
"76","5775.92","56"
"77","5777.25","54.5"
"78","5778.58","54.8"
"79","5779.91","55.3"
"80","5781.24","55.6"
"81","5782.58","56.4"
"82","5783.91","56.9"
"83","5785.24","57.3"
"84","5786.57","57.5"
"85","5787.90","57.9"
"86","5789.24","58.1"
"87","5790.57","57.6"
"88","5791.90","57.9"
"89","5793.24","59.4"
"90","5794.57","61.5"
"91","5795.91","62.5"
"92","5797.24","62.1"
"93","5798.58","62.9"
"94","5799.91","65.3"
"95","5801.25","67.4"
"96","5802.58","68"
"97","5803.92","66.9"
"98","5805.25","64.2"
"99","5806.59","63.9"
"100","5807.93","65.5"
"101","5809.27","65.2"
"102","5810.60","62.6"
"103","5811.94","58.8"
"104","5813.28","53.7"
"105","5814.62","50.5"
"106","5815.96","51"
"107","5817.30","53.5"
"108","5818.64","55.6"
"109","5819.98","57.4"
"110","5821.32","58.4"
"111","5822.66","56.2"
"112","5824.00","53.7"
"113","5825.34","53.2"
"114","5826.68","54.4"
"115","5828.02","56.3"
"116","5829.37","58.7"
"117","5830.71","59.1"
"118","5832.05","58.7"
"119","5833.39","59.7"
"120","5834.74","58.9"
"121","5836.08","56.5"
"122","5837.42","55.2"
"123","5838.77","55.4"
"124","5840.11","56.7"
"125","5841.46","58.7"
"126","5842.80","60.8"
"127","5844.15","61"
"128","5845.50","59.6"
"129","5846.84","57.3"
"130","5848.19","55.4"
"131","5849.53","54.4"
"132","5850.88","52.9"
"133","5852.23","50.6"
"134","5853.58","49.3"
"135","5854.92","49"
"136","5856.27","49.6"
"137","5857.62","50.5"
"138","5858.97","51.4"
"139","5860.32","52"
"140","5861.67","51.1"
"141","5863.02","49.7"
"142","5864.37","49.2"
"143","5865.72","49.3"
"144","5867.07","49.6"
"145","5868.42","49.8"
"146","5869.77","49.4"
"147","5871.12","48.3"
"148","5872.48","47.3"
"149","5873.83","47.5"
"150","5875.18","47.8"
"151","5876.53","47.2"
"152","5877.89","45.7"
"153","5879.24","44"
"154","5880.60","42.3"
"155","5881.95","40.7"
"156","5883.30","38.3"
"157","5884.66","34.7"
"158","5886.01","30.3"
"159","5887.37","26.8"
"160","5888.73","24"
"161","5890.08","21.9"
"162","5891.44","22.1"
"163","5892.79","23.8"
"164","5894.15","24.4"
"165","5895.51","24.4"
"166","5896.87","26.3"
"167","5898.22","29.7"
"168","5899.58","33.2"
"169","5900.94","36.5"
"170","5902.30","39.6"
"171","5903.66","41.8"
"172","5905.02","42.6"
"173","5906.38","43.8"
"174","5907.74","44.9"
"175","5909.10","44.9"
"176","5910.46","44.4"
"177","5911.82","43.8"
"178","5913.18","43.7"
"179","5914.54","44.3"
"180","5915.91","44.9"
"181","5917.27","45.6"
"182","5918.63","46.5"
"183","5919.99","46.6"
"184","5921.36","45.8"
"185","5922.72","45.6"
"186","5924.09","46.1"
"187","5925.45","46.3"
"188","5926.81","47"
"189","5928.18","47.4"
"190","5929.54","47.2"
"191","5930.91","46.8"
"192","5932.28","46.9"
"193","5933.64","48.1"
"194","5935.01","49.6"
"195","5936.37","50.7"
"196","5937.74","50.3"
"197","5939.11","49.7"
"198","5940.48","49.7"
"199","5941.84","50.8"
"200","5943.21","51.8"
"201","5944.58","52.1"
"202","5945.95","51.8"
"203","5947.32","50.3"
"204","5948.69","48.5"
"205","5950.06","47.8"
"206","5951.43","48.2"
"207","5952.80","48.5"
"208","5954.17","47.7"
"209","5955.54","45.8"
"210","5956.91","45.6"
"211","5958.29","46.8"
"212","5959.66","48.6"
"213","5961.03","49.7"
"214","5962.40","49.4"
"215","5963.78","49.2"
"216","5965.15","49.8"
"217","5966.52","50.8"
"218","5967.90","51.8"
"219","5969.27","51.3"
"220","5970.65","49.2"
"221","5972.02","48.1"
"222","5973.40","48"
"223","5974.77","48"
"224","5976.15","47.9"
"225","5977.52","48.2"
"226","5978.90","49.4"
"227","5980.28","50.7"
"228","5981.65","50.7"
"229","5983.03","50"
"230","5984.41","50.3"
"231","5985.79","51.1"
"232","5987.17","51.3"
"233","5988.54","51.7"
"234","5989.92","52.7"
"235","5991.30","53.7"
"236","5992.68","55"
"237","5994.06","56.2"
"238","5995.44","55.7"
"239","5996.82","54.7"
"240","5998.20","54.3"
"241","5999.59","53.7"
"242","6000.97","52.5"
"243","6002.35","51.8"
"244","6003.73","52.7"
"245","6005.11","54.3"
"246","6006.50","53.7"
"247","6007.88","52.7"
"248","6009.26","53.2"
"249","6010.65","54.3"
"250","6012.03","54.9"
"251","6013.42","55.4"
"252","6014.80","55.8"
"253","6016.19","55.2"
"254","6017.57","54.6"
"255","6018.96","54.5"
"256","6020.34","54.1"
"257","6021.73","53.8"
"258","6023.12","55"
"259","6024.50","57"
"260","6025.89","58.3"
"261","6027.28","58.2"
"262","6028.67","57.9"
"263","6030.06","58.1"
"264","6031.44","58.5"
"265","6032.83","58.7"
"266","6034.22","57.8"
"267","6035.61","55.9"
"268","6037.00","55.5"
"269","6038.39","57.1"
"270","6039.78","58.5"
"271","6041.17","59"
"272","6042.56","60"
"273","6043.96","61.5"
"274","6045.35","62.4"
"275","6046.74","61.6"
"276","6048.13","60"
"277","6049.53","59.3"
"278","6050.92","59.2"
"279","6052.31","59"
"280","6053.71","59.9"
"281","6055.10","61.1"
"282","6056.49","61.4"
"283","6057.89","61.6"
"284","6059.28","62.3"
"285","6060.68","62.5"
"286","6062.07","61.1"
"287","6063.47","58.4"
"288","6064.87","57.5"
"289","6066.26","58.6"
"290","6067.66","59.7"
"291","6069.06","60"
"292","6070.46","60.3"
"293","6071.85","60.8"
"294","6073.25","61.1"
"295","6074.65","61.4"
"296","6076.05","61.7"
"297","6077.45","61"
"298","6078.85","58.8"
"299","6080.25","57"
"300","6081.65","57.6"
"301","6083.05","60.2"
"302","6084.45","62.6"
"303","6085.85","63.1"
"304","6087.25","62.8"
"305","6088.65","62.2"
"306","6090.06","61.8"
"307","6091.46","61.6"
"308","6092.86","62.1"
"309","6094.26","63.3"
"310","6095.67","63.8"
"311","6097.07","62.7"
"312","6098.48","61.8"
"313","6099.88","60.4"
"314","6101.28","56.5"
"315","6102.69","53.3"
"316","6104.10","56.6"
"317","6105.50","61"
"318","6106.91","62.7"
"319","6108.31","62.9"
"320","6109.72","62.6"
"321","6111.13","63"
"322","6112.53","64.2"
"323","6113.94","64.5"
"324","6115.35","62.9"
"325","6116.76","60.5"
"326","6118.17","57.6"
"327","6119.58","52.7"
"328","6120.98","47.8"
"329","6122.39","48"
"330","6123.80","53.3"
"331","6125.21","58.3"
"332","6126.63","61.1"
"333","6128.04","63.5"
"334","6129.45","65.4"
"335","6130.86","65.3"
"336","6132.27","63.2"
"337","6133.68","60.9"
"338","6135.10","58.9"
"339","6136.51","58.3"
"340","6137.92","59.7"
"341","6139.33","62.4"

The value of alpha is 0.178 mag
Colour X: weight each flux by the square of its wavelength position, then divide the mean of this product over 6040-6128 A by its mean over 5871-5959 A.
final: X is 1.5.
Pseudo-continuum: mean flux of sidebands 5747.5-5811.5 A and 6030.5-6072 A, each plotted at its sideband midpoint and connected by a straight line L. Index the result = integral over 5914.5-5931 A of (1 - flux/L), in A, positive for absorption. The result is 3.6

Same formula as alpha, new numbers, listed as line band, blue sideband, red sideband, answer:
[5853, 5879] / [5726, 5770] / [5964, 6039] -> 0.12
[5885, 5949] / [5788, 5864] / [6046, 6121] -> 0.37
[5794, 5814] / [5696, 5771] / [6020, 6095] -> -0.13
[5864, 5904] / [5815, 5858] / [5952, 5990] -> 0.38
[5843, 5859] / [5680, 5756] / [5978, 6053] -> 0.02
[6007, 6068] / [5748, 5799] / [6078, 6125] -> 0.02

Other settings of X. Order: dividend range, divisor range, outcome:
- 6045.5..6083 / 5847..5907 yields 1.53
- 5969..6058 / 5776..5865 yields 1.03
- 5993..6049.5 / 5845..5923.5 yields 1.37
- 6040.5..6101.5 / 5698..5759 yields 1.23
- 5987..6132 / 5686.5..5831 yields 1.15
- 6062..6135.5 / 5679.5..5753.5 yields 1.26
